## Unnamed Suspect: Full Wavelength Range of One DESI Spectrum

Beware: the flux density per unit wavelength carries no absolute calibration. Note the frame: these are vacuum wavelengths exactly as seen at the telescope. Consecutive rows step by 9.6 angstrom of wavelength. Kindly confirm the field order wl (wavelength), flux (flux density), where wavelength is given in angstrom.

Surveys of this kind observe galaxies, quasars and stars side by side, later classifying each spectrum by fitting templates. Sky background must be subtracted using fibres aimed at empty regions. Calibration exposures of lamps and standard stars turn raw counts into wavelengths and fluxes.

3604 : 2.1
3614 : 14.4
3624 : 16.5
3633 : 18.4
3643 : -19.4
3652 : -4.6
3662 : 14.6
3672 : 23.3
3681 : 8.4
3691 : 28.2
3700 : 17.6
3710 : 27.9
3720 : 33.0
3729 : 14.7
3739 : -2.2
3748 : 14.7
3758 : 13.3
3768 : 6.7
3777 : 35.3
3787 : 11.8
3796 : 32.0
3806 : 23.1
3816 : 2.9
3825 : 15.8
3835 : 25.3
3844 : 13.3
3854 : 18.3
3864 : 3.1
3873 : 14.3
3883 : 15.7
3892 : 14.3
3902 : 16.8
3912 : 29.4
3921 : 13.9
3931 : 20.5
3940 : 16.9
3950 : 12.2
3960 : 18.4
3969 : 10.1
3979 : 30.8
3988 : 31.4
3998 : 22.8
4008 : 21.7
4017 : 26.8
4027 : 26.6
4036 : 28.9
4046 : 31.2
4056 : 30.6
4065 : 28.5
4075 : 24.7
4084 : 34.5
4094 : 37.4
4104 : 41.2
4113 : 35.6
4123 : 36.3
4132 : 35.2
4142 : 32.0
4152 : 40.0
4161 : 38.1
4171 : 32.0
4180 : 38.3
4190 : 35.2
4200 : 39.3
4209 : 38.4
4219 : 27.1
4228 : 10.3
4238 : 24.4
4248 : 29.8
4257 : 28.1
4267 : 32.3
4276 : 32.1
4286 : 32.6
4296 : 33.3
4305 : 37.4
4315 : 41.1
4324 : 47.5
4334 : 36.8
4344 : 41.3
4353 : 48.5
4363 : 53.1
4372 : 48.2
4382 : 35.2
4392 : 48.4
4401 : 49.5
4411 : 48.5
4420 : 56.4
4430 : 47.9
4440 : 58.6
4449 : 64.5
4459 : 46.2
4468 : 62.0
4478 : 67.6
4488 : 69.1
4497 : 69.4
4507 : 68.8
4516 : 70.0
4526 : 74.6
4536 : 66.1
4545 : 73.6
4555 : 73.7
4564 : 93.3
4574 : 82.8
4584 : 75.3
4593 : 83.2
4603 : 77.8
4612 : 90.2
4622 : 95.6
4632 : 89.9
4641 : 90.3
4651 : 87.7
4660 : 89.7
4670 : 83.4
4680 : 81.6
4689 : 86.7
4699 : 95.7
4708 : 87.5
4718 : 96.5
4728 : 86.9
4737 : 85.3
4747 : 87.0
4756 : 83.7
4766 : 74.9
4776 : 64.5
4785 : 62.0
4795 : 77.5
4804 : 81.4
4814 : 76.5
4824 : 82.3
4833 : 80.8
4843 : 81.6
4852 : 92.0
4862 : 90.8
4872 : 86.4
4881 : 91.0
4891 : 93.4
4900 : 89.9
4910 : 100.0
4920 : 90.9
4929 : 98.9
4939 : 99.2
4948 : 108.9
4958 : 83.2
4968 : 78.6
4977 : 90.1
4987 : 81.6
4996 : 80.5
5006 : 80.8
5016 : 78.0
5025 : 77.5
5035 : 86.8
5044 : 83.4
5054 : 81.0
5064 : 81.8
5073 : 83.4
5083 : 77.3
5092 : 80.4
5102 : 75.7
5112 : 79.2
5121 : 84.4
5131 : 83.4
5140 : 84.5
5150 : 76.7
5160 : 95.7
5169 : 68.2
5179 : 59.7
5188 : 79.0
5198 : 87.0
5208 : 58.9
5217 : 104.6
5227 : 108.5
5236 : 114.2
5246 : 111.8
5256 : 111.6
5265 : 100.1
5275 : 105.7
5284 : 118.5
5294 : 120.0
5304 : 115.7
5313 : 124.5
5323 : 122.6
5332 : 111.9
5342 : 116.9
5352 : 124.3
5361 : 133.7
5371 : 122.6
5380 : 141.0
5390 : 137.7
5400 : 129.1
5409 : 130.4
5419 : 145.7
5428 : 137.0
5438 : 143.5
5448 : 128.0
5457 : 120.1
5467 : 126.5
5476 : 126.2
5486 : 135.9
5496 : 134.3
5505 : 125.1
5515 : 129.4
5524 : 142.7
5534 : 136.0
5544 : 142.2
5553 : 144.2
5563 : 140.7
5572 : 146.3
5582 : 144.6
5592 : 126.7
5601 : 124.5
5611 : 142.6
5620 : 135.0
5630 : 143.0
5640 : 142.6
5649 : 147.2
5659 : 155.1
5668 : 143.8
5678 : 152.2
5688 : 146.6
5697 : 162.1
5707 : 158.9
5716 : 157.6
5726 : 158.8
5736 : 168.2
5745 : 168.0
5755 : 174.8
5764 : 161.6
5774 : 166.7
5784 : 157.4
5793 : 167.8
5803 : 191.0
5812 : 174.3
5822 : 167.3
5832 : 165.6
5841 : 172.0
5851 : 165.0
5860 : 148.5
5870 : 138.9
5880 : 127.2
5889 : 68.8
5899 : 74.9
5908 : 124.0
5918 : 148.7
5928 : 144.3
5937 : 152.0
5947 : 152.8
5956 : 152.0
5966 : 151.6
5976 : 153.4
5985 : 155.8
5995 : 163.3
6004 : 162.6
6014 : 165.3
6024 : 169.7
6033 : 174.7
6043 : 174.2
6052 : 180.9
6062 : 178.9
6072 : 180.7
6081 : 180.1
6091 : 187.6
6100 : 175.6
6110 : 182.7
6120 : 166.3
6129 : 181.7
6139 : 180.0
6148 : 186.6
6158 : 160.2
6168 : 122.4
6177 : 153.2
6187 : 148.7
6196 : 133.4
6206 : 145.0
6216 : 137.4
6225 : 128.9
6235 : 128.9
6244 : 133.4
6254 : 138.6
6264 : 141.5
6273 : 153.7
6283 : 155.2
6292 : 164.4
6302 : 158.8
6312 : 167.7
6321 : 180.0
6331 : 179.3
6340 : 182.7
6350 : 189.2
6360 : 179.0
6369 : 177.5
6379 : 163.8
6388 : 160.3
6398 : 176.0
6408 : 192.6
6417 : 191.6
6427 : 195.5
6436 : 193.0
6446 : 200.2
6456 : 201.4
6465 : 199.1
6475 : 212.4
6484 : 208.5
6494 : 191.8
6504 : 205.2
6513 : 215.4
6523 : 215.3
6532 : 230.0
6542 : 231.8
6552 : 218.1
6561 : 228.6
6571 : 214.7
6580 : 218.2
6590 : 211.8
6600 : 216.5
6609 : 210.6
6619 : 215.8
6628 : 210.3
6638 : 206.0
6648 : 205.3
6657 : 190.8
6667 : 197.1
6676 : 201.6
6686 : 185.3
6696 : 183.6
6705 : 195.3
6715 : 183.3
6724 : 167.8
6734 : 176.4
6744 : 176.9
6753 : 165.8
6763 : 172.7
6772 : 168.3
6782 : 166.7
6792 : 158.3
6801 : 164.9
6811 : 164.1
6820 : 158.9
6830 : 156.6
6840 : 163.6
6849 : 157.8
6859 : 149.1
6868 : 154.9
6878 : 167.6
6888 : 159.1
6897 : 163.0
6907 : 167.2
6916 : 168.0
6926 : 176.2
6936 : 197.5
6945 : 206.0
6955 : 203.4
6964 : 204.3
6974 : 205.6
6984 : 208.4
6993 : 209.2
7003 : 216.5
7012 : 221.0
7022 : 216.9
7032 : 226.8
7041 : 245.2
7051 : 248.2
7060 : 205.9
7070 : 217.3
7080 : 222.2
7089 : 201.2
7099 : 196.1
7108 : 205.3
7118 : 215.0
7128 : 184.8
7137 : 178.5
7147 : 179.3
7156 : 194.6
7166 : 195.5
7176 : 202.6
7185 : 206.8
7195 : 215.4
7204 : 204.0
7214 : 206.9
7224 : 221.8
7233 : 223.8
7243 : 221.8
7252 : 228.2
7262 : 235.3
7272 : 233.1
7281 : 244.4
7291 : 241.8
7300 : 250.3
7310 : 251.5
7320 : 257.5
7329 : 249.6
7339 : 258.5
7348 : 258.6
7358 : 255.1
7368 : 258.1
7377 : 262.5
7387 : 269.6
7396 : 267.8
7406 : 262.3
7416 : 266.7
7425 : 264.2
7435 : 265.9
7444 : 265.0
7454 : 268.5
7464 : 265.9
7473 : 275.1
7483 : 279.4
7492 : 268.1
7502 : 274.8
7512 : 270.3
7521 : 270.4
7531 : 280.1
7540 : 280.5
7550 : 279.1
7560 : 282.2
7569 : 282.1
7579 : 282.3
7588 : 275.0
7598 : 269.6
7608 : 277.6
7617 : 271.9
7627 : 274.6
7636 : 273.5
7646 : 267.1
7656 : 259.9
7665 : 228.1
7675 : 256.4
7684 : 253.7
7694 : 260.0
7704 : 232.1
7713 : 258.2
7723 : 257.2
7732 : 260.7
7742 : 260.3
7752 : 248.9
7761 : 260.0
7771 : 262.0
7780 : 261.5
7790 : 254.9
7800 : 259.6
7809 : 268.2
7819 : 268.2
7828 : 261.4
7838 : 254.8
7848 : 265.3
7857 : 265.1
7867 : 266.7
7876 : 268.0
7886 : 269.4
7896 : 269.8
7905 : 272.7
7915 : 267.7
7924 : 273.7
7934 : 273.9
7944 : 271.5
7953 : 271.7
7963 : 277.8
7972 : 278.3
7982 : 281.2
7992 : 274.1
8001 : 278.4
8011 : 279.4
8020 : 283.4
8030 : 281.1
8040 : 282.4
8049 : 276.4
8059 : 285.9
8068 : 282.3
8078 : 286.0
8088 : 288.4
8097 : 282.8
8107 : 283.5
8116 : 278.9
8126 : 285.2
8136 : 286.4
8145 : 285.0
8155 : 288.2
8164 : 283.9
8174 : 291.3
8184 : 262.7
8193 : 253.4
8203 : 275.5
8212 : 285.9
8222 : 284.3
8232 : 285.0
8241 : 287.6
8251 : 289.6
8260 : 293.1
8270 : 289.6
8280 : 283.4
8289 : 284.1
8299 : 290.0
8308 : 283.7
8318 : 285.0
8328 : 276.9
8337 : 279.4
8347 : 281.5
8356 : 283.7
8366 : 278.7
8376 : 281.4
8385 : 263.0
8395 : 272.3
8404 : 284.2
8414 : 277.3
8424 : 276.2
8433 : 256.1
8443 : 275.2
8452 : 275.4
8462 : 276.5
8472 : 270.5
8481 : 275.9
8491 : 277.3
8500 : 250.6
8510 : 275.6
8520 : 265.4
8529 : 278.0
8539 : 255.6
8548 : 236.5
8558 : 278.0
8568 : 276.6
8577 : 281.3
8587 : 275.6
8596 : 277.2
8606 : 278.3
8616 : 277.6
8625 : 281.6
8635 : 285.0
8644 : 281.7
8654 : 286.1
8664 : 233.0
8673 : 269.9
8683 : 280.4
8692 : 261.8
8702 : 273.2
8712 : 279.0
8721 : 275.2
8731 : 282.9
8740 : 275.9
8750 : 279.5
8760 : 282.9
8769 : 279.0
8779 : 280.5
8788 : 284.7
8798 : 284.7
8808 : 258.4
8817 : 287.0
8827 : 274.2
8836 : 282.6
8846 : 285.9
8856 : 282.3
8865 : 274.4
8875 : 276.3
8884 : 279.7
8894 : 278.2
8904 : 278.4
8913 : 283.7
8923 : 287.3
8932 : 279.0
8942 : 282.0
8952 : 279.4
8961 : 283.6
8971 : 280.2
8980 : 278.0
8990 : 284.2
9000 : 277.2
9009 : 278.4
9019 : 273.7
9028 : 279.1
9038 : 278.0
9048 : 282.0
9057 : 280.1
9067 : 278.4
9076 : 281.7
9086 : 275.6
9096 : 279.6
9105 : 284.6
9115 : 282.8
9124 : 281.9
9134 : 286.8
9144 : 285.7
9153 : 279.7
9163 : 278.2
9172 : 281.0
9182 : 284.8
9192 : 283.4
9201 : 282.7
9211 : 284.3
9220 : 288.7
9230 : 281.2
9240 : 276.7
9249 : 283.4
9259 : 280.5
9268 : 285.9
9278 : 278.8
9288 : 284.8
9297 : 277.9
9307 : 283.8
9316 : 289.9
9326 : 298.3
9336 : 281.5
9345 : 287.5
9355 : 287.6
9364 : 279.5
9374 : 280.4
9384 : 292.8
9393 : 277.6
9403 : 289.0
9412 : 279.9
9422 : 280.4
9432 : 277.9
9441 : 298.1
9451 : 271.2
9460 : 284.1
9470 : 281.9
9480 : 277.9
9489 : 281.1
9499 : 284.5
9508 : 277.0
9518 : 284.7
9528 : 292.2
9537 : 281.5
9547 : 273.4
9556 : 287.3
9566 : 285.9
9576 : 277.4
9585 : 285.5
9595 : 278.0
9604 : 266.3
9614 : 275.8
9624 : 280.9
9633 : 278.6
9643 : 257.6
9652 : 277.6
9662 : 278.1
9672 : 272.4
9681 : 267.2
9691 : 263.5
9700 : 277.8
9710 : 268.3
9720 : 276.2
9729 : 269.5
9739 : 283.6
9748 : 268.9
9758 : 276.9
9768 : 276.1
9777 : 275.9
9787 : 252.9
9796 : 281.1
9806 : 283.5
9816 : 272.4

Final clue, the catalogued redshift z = 0.00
